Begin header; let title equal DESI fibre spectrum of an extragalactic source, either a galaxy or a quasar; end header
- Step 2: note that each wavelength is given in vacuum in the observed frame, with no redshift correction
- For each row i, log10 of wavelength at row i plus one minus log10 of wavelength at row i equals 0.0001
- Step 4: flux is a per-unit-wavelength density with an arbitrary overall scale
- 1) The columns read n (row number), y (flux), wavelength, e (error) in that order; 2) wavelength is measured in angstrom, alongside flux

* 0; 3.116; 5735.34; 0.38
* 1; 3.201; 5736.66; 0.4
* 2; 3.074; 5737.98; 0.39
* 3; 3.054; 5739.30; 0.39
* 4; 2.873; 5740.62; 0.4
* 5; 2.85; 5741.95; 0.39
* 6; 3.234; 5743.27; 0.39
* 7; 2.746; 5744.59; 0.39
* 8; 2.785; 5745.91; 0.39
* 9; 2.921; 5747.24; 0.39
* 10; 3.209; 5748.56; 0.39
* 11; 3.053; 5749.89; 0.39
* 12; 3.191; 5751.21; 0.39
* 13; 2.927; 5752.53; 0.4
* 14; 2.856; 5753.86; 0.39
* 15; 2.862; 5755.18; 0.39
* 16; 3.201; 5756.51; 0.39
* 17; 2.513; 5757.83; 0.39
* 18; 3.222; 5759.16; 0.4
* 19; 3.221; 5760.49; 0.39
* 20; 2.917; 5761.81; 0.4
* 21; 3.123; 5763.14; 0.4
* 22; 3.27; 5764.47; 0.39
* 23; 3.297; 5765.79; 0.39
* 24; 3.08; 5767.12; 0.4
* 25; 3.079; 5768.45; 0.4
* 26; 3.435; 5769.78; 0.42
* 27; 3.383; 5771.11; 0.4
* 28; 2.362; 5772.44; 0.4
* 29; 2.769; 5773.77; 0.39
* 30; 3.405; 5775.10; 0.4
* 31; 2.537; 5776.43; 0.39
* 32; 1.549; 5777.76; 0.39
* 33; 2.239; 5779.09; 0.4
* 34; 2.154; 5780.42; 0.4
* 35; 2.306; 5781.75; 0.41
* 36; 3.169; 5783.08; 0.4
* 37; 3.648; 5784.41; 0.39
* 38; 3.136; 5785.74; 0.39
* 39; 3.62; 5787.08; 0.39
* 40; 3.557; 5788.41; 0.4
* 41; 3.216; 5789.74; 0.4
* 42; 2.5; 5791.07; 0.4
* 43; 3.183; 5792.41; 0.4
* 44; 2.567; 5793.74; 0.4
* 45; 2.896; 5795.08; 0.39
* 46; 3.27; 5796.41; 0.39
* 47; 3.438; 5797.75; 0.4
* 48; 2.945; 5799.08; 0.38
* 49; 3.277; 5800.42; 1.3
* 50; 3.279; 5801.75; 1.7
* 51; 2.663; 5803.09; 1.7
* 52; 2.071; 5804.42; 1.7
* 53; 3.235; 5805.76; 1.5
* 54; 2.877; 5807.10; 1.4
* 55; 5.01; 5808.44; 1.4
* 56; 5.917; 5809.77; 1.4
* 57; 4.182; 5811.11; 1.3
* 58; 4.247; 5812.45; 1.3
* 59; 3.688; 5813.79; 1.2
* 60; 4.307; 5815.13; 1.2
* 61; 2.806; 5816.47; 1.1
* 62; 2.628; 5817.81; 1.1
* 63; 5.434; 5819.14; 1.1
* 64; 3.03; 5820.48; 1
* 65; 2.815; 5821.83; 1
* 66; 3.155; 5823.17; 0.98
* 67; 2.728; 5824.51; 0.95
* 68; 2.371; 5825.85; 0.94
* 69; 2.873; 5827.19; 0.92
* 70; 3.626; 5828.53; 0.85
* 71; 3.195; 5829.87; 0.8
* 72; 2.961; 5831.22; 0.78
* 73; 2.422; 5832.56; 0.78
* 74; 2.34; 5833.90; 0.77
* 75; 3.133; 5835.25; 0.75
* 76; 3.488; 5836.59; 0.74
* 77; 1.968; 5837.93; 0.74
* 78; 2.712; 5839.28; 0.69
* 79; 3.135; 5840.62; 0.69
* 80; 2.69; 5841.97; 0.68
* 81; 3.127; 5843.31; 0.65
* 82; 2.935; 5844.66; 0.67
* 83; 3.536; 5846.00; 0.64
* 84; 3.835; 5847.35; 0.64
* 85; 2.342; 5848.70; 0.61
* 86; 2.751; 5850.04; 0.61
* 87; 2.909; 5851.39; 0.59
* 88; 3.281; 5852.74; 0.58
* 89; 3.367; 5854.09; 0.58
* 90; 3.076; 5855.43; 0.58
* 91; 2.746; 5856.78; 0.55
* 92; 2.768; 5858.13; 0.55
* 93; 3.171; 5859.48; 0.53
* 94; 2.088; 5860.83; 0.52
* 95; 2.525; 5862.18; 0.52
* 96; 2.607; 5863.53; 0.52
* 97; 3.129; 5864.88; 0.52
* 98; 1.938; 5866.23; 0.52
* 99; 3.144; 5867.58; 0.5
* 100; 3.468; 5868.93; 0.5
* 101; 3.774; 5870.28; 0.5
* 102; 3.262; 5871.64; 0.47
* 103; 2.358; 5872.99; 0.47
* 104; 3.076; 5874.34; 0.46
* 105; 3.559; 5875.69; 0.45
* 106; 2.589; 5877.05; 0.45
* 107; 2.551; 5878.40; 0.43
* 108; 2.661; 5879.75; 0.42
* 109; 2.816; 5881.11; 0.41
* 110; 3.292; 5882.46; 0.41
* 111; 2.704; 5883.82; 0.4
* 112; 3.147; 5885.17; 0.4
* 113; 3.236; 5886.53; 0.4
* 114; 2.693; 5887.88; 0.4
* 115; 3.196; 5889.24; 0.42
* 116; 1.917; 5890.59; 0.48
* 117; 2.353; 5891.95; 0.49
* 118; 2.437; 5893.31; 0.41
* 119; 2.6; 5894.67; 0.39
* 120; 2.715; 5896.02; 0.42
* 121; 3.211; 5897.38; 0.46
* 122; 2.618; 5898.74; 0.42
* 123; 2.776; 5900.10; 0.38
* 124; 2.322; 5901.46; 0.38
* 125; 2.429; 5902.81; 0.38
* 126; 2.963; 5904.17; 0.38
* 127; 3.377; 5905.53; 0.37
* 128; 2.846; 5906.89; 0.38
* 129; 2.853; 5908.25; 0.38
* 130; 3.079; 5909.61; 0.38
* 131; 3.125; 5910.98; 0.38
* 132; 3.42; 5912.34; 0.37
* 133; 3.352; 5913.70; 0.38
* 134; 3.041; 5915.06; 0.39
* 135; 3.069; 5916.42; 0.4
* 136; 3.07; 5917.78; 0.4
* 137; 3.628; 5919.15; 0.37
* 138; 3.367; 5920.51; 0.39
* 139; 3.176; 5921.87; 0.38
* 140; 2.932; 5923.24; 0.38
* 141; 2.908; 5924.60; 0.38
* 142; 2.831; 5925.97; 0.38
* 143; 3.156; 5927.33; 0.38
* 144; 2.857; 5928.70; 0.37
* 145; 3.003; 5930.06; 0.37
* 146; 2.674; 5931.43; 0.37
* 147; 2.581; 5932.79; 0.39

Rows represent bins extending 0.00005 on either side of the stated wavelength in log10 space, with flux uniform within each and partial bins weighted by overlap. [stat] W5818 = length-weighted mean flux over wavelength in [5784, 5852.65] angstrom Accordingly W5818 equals 3.21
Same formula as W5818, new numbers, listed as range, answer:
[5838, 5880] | 2.93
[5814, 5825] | 3.39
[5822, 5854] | 2.94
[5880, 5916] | 2.87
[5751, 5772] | 3.09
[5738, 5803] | 2.98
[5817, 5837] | 3.07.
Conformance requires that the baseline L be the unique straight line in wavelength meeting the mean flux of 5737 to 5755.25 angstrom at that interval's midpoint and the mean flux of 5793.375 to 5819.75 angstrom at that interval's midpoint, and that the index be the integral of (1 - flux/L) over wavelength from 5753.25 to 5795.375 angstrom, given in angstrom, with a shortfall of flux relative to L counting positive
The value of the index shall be 3.8 angstrom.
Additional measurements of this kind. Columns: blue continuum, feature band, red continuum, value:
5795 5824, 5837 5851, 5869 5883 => 1.5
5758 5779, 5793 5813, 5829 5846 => -3.7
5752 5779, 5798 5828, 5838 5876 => -5.0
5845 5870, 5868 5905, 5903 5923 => 2.4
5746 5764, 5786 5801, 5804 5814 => 2.2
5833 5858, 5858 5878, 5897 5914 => 0.4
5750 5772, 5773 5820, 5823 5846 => -4.1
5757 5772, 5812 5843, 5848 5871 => -1.5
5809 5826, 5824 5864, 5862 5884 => 5.1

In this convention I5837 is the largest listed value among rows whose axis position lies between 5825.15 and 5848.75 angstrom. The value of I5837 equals 3.835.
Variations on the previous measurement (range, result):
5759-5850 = 5.917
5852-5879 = 3.774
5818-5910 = 5.434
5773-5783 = 3.405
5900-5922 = 3.628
